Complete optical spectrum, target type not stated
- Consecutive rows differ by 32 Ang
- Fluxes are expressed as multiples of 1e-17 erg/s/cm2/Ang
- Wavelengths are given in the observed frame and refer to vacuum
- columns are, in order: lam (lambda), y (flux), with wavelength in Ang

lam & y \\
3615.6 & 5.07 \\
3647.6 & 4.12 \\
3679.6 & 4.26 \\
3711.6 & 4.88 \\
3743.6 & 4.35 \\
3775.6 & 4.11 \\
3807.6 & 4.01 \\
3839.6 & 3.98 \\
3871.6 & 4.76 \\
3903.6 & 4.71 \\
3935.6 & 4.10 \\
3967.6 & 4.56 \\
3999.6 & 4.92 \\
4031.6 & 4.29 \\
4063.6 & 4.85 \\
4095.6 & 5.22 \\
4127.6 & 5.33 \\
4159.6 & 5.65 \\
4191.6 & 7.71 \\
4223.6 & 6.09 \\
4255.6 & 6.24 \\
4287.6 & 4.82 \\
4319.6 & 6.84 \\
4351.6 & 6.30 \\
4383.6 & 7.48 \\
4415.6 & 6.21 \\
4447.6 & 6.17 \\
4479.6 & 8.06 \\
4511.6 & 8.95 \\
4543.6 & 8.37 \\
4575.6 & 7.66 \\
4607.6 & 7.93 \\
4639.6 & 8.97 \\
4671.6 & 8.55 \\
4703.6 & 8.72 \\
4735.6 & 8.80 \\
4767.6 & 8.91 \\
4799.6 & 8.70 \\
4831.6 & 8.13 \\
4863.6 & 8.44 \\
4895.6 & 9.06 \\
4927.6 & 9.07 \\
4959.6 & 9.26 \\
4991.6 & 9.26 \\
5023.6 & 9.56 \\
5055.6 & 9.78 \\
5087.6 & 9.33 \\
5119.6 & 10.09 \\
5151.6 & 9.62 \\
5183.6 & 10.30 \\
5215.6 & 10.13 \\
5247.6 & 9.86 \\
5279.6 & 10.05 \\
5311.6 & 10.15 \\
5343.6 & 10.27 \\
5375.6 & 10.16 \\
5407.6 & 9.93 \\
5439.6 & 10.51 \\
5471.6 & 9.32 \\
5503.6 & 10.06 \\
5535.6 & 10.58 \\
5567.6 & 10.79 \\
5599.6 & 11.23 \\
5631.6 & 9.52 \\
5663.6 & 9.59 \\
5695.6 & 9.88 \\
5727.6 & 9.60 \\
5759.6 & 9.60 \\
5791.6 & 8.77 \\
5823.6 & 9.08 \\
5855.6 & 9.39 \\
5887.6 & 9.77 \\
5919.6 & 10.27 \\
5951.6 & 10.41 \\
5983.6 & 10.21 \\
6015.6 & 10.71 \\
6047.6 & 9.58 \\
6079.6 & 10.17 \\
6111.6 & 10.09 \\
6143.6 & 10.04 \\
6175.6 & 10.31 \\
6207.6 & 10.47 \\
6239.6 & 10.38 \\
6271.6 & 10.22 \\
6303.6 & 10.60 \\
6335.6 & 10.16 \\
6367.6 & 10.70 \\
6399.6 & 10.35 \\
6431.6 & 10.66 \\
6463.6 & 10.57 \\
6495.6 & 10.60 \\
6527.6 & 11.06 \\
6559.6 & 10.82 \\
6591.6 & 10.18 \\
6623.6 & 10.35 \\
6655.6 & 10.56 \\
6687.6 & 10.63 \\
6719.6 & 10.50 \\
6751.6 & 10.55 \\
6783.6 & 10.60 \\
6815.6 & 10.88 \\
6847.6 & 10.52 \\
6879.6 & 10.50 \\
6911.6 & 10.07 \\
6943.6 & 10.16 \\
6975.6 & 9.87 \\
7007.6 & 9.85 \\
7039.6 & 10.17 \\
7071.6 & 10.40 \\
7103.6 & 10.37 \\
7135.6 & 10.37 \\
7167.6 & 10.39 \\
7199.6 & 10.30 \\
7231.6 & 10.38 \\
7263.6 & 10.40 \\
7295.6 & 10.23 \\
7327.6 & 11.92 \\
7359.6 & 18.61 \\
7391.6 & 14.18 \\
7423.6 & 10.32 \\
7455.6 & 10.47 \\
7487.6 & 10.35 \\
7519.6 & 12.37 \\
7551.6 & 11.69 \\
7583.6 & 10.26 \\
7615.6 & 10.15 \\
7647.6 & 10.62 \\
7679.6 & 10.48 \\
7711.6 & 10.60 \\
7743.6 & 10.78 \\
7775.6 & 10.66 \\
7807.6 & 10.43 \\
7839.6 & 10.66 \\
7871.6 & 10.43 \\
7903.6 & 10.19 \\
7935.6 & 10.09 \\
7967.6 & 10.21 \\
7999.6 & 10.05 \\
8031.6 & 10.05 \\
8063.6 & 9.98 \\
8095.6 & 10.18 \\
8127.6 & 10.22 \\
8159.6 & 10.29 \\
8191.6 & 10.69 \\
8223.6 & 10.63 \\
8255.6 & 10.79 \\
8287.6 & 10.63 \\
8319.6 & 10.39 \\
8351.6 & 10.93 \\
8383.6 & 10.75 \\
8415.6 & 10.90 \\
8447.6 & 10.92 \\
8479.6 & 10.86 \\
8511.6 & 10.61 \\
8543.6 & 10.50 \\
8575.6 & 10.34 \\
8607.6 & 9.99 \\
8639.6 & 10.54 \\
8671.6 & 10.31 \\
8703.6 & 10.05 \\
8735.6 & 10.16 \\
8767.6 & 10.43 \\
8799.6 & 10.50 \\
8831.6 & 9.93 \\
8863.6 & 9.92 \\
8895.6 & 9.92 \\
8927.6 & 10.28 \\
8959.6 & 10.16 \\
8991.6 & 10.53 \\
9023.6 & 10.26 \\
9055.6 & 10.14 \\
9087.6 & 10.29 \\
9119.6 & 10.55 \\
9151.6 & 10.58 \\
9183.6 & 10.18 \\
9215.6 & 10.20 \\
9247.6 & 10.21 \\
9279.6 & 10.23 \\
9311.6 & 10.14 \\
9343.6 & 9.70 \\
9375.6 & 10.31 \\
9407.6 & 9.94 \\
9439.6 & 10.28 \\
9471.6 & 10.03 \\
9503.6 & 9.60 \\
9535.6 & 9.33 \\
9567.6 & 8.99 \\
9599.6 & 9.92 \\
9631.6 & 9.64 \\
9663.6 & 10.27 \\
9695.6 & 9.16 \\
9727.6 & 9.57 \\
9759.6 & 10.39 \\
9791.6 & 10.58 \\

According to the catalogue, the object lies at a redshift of 0.12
